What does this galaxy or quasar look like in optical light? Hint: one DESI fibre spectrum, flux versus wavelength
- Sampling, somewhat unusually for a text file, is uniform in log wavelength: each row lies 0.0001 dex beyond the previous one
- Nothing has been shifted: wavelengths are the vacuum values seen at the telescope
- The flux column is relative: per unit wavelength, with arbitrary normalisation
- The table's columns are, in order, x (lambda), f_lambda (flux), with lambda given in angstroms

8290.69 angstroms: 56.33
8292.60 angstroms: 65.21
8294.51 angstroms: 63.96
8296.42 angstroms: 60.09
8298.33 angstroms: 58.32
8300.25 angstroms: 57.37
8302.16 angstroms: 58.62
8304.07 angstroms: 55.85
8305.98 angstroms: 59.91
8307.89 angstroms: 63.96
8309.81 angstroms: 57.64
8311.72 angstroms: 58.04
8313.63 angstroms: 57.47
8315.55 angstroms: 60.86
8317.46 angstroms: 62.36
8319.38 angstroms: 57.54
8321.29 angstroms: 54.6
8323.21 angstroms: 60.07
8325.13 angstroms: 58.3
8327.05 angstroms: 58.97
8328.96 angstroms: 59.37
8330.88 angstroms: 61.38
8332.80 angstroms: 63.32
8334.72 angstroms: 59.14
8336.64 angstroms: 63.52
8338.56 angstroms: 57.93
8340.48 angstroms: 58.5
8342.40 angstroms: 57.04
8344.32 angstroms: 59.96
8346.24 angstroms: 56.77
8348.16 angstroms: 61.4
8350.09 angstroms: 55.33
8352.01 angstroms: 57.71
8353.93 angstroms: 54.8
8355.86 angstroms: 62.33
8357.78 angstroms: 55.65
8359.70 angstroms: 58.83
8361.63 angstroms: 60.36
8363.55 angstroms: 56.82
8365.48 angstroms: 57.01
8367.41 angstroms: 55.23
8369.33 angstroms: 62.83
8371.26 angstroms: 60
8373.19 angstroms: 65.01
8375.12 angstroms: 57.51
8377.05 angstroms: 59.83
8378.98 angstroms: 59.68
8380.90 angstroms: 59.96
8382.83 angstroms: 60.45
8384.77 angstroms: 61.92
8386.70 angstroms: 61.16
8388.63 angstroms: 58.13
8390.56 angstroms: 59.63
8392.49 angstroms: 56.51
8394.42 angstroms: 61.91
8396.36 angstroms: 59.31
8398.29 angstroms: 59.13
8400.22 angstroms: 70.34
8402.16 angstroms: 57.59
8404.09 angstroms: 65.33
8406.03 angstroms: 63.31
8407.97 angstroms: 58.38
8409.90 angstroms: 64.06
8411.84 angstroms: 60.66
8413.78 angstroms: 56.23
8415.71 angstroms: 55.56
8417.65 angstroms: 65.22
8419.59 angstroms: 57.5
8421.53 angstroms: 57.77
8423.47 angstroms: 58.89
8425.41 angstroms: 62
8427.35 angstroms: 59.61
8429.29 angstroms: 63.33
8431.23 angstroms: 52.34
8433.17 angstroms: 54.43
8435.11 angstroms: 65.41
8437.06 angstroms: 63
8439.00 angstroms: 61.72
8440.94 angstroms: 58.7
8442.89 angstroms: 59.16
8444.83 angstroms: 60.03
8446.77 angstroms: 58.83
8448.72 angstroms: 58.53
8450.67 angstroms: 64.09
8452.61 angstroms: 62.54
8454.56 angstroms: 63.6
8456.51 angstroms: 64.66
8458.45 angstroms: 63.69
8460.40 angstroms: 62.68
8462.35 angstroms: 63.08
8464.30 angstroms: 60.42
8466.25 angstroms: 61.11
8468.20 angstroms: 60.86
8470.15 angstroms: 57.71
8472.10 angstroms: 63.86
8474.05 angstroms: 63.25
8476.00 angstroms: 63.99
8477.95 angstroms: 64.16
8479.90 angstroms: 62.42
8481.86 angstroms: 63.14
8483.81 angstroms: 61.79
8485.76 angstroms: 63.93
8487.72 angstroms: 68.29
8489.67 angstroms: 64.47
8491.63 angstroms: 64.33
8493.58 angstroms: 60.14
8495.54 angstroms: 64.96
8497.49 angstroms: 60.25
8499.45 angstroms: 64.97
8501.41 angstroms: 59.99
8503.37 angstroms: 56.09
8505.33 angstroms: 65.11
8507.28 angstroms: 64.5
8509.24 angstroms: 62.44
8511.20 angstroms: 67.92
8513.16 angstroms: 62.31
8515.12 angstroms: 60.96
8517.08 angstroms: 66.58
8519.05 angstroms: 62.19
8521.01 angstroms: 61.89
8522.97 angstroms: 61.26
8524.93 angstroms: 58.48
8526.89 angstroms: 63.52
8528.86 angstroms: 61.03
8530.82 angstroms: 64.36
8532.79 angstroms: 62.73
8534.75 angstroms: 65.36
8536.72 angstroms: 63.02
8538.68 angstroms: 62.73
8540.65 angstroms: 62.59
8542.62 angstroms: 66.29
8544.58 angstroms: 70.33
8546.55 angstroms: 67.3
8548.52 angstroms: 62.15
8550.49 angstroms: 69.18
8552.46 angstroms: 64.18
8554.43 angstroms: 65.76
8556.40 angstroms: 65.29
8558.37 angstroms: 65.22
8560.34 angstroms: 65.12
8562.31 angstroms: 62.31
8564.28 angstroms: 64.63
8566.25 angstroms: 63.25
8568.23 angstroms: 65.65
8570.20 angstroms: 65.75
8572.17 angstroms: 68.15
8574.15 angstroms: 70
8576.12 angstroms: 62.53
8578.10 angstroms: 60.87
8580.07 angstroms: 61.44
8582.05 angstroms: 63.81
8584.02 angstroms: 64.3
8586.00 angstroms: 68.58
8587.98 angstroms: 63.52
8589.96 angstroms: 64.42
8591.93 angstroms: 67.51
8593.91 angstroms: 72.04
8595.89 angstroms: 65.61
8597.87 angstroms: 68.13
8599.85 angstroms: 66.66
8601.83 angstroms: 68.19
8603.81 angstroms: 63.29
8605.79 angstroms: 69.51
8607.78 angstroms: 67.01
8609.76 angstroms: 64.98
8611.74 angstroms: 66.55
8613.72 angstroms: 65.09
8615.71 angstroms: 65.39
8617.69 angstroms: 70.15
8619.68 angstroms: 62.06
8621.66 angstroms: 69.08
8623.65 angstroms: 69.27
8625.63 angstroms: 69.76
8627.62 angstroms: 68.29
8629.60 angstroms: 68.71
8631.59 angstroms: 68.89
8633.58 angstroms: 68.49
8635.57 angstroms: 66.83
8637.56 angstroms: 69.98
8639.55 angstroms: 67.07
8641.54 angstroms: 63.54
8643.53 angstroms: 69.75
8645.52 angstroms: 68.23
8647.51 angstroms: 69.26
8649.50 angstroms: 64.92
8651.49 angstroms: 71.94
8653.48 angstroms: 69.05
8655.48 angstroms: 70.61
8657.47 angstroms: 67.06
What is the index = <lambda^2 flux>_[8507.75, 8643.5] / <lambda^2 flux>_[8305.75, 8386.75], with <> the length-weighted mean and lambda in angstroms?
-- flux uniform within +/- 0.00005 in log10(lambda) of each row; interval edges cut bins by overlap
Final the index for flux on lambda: 1.17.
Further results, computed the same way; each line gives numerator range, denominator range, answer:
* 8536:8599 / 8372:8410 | 1.12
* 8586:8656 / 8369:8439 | 1.18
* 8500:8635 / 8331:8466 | 1.13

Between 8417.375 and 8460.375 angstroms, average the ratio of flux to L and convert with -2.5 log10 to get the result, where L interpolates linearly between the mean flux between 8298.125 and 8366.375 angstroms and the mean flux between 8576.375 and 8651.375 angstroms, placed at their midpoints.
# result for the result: 0.021 mag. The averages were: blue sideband 58.8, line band 60.7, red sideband 66.8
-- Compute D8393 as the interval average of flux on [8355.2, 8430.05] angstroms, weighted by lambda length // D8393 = 60.1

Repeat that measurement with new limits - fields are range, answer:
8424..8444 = 60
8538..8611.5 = 65.6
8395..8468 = 60.9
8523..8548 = 63.8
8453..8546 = 63.1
